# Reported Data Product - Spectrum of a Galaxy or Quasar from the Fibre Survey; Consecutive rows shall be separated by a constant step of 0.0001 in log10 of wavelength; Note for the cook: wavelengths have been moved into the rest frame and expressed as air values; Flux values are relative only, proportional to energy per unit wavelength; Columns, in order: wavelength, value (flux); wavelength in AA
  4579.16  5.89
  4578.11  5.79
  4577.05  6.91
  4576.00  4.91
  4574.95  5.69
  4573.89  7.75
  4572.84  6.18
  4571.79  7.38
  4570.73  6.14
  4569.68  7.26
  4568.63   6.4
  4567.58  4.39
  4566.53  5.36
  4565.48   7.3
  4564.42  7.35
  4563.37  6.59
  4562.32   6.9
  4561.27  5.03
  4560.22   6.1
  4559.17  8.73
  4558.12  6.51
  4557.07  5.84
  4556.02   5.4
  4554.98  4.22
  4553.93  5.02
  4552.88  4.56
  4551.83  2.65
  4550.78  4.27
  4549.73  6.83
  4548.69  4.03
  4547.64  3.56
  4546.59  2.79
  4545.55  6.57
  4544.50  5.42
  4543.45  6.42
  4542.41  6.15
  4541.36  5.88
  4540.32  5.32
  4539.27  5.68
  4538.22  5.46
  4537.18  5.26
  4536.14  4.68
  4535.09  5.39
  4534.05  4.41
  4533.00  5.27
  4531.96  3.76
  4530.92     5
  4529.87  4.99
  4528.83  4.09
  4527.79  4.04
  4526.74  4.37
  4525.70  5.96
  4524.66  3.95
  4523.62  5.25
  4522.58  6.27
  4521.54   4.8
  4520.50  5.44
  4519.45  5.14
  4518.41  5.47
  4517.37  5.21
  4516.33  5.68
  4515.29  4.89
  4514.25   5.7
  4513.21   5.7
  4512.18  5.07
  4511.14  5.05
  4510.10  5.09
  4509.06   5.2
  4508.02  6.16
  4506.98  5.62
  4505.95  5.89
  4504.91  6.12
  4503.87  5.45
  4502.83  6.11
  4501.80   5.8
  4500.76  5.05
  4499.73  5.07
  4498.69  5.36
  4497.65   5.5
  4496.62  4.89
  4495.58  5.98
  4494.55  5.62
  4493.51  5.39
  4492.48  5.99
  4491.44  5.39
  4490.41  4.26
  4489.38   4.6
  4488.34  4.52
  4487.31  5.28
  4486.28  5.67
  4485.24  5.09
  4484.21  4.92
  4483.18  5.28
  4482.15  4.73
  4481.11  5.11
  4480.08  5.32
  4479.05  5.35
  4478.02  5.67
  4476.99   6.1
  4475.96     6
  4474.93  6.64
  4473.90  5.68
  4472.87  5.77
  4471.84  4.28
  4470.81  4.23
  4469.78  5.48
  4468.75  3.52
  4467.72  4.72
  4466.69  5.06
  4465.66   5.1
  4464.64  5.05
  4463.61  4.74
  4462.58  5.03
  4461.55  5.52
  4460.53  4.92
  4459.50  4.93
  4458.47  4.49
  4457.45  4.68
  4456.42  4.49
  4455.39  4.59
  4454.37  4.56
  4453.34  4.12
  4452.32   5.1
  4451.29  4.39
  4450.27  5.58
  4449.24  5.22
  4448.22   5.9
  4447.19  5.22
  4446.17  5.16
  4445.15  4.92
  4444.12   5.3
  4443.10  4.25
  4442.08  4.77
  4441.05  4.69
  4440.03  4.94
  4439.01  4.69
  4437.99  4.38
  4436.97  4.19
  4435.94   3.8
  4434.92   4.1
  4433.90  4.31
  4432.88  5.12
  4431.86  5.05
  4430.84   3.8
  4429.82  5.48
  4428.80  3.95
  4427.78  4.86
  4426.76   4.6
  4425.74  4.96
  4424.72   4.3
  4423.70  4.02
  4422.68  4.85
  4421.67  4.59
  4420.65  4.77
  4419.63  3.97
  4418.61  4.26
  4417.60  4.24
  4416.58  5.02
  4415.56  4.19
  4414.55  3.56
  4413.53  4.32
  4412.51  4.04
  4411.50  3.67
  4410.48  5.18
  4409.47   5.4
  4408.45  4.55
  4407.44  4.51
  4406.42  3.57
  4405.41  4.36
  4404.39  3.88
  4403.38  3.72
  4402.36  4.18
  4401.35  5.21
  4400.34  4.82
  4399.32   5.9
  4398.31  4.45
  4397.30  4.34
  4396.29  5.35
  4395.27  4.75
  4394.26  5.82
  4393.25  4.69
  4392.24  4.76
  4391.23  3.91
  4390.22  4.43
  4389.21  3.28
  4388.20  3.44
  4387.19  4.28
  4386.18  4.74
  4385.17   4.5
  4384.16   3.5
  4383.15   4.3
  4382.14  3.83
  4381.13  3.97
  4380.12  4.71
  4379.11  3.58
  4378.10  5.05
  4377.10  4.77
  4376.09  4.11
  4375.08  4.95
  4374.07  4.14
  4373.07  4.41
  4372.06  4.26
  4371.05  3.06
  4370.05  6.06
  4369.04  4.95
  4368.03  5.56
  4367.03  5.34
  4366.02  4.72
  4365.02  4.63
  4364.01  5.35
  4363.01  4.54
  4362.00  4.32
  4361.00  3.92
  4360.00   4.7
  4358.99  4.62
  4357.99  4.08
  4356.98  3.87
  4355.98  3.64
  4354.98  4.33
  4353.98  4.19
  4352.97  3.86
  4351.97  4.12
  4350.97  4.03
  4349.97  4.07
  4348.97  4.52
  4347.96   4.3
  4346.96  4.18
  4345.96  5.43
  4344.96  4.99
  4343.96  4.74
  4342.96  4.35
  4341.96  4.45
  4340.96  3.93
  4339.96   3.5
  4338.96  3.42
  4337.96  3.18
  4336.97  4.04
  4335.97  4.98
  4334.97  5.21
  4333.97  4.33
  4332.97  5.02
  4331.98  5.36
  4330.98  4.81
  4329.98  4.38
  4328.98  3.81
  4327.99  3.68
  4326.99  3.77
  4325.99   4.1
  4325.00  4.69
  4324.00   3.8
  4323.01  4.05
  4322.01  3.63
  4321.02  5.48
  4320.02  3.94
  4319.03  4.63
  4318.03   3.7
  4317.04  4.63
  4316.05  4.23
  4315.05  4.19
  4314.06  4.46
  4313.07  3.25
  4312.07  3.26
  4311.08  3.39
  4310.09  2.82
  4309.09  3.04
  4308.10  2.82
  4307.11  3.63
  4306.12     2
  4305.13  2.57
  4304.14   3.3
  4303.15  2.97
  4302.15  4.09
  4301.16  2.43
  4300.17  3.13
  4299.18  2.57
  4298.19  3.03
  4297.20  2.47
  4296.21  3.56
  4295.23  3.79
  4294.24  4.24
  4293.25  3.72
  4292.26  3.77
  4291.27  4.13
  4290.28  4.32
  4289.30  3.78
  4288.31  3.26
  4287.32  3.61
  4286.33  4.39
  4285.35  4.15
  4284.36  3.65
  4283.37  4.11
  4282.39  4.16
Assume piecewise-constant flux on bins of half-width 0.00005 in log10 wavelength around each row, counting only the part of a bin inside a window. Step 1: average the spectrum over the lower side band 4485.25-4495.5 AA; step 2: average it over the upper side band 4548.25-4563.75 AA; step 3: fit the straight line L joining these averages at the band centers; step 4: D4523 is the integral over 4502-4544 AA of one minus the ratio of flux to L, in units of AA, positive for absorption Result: 0.6 AA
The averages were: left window 5.22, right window 5.51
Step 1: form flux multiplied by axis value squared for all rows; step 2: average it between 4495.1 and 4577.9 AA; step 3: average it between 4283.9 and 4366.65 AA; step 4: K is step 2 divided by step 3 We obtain 1.51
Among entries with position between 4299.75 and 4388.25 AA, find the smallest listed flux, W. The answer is 2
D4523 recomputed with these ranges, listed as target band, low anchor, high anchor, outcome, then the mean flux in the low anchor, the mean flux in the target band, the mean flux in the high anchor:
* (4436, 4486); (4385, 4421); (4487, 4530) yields -0.9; 4.44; 4.99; 5.27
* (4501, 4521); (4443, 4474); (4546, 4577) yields -0.7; 4.9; 5.51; 5.72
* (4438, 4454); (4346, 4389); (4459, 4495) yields 0.0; 4.37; 4.93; 5.17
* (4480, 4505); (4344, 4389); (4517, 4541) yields -2.1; 4.4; 5.29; 5.01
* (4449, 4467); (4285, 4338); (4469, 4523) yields 0.7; 3.81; 4.86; 5.38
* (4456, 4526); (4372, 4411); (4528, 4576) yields -1.8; 4.45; 5.26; 5.54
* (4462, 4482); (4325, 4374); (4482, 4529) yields -0.4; 4.4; 5.19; 5.28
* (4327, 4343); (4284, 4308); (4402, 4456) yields -2.1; 3.43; 4.26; 4.55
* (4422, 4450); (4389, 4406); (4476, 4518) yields 1.1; 4.6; 4.7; 5.38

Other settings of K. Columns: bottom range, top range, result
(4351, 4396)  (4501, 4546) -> 1.29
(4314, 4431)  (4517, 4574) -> 1.34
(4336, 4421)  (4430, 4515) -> 1.21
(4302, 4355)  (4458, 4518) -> 1.41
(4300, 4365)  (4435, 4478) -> 1.29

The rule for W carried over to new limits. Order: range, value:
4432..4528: 3.52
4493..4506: 4.89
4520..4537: 3.76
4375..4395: 3.28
